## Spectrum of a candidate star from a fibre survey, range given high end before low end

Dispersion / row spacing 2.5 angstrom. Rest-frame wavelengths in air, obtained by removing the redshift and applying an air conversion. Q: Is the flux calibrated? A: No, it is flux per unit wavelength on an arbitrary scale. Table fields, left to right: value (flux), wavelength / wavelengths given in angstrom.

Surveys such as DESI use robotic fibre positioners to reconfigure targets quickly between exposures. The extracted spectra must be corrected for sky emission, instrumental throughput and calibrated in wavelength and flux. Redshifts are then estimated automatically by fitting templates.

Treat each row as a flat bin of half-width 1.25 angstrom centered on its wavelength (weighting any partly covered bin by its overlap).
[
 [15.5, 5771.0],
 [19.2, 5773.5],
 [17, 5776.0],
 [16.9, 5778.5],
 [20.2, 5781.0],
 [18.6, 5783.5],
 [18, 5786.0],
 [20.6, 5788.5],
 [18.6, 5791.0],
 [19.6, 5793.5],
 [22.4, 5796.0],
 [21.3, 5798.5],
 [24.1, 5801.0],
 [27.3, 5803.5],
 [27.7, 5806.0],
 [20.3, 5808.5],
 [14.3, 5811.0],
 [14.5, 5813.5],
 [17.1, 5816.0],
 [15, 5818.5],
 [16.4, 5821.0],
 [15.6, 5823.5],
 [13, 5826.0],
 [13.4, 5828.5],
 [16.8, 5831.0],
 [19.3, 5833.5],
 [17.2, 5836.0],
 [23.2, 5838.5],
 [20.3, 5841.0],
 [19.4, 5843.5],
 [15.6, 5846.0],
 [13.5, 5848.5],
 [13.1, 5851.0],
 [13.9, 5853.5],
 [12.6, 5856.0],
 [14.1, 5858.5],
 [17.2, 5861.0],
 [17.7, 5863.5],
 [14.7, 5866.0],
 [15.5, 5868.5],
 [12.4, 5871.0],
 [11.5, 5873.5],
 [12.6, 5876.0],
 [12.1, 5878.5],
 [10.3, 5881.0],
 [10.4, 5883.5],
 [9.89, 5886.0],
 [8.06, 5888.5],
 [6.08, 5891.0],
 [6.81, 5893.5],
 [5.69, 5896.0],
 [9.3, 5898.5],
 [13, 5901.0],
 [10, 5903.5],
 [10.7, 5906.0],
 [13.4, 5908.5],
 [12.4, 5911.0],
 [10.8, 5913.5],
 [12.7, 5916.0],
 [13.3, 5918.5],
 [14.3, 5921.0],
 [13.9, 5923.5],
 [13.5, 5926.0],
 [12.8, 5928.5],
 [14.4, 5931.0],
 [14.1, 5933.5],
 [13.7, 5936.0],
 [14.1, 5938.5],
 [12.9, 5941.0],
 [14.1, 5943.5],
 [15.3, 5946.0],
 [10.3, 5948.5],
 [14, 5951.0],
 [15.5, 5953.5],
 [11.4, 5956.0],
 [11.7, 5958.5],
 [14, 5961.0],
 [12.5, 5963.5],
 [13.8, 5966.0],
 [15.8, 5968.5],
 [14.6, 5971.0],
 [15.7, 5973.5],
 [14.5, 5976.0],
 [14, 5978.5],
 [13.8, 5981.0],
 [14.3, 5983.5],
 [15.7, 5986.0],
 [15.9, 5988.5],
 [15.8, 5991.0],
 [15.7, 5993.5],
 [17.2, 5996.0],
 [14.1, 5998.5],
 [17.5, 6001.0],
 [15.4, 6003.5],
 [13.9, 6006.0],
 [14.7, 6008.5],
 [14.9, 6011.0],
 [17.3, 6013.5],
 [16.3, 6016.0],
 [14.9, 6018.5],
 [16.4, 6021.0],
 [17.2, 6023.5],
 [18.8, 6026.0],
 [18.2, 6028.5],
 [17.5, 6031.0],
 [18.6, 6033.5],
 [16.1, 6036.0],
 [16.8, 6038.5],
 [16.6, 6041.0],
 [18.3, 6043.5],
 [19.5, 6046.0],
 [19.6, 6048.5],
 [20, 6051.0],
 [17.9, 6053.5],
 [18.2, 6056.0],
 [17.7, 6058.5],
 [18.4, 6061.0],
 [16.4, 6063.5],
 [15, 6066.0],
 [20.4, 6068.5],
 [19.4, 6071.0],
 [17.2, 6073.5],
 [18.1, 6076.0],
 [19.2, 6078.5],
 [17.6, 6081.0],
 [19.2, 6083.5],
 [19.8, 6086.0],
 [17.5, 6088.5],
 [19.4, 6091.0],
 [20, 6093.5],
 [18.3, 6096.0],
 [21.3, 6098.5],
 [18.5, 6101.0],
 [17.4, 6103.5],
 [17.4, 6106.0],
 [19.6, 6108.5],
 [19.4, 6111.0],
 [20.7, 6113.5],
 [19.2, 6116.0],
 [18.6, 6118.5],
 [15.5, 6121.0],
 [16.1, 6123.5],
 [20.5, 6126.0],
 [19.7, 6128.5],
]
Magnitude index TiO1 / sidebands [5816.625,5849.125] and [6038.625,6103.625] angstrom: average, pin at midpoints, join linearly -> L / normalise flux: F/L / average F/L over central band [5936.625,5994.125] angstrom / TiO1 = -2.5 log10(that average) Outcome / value 0.250 mag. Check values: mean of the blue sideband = 16.9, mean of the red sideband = 18.5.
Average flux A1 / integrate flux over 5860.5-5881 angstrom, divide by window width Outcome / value 13.9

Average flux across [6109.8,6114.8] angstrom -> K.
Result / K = 20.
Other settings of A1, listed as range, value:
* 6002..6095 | 17.6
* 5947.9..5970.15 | 13.3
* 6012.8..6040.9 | 17.1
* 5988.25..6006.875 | 15.7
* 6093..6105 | 19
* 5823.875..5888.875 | 14.6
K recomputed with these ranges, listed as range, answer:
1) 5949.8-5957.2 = 13.6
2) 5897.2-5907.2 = 10.7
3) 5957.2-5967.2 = 13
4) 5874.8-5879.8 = 12.3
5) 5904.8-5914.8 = 11.8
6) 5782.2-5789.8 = 19.1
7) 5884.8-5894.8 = 7.69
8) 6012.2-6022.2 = 16.2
